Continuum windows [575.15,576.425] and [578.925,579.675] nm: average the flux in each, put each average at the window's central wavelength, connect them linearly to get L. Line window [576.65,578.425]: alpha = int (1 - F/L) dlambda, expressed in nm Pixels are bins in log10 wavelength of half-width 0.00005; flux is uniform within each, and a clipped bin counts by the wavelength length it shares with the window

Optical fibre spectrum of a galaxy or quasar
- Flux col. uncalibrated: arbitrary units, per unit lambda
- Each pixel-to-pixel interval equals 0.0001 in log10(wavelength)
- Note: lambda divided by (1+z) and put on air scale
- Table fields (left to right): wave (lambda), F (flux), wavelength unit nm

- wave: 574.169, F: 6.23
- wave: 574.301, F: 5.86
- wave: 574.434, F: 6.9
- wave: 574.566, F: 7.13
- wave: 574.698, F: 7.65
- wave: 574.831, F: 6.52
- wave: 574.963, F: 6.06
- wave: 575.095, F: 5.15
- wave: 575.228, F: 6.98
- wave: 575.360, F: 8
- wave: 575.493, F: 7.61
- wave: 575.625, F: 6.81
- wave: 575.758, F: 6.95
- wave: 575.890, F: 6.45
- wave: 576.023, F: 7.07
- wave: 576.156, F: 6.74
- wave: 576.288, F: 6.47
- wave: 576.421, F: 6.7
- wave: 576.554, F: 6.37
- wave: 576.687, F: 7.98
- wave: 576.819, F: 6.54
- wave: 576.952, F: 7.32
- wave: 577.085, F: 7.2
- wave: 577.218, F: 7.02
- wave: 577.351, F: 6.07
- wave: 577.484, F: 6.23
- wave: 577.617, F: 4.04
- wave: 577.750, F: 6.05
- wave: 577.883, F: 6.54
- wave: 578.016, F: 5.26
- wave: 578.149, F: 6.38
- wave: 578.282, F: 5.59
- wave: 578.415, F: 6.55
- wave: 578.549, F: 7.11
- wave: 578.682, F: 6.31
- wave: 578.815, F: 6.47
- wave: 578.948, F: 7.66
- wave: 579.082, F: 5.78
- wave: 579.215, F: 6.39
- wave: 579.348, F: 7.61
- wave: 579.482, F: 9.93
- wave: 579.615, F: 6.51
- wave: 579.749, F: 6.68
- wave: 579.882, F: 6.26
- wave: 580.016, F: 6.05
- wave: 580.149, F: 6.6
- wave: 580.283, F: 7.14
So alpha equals 0.21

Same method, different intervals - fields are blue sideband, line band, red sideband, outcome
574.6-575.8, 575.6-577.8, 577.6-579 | -0.007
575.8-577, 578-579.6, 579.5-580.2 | -0.018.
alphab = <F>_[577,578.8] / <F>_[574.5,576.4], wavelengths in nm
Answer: 0.91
